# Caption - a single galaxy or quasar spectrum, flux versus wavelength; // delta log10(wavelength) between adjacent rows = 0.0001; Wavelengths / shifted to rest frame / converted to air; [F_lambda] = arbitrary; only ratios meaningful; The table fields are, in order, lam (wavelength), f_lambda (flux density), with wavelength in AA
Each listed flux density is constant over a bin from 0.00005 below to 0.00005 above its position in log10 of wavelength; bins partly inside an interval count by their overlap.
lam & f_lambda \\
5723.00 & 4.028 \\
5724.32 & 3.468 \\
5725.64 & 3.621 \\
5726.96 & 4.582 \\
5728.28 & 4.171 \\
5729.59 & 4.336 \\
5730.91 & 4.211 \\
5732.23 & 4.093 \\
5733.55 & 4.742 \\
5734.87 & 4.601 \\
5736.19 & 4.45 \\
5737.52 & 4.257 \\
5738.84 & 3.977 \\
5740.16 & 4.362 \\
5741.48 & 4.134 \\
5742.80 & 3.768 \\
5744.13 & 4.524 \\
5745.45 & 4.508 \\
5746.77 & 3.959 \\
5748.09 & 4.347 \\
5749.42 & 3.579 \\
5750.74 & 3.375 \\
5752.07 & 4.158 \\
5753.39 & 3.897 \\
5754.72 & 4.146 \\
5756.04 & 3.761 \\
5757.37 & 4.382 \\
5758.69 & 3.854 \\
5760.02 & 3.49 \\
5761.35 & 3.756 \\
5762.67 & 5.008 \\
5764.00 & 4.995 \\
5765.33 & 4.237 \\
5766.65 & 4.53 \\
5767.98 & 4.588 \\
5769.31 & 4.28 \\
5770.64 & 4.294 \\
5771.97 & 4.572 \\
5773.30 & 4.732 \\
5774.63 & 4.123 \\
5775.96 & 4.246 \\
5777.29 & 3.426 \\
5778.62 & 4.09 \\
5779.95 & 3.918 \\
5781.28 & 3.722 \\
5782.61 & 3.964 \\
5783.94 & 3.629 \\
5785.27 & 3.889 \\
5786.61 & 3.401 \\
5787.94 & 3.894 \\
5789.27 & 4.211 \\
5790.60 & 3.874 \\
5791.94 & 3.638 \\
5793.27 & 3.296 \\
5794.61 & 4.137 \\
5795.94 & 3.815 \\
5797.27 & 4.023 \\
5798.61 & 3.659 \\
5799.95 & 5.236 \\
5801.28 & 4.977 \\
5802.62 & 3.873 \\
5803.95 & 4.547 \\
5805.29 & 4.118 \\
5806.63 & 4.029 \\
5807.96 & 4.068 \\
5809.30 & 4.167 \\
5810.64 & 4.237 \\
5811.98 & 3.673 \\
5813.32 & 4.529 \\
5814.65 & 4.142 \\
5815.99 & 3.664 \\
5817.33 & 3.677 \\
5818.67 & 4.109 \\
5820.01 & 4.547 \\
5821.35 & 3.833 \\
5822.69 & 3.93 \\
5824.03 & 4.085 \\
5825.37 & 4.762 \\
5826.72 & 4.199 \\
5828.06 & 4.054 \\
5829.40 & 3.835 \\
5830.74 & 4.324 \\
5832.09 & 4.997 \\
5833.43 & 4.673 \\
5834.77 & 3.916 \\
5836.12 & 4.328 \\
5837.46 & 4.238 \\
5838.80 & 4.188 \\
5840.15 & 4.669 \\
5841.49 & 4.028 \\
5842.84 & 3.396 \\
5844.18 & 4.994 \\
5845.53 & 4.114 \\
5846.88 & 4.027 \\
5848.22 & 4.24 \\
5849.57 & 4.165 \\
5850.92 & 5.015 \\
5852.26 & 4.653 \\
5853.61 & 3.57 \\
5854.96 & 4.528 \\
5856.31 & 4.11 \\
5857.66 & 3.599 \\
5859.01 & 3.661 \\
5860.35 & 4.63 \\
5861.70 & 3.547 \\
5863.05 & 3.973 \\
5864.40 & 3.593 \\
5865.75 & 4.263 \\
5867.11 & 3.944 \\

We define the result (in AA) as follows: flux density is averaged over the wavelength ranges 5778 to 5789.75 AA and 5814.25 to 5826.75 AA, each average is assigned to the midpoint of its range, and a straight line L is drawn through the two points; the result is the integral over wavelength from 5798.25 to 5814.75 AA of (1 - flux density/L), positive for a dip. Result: -1.1 AA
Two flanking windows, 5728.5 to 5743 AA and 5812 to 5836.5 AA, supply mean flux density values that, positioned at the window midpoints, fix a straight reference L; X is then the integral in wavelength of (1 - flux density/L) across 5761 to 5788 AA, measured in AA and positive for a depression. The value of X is 0.5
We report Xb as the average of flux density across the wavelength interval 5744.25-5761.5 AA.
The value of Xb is 3.96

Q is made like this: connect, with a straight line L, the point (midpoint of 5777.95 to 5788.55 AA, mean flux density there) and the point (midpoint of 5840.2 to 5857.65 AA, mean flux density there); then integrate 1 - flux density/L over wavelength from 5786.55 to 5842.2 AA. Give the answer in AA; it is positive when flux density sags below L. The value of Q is -1.8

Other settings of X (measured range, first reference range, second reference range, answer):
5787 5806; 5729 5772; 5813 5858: 0.6 AA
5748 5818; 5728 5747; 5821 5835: 3.3 AA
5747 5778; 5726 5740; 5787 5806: 0.4 AA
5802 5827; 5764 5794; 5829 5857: 0.4 AA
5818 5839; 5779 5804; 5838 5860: -0.7 AA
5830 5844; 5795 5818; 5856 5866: -1.0 AA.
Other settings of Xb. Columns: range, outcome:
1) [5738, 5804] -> 4.09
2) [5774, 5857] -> 4.12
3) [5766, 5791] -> 4.07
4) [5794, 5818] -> 4.14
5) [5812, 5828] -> 4.11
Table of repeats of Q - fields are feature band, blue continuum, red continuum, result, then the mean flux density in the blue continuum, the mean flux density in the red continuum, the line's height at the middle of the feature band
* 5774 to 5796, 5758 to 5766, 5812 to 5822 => 1.7 AA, 4.23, 4.05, 4.15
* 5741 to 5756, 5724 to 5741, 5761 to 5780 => 0.9 AA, 4.24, 4.34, 4.28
